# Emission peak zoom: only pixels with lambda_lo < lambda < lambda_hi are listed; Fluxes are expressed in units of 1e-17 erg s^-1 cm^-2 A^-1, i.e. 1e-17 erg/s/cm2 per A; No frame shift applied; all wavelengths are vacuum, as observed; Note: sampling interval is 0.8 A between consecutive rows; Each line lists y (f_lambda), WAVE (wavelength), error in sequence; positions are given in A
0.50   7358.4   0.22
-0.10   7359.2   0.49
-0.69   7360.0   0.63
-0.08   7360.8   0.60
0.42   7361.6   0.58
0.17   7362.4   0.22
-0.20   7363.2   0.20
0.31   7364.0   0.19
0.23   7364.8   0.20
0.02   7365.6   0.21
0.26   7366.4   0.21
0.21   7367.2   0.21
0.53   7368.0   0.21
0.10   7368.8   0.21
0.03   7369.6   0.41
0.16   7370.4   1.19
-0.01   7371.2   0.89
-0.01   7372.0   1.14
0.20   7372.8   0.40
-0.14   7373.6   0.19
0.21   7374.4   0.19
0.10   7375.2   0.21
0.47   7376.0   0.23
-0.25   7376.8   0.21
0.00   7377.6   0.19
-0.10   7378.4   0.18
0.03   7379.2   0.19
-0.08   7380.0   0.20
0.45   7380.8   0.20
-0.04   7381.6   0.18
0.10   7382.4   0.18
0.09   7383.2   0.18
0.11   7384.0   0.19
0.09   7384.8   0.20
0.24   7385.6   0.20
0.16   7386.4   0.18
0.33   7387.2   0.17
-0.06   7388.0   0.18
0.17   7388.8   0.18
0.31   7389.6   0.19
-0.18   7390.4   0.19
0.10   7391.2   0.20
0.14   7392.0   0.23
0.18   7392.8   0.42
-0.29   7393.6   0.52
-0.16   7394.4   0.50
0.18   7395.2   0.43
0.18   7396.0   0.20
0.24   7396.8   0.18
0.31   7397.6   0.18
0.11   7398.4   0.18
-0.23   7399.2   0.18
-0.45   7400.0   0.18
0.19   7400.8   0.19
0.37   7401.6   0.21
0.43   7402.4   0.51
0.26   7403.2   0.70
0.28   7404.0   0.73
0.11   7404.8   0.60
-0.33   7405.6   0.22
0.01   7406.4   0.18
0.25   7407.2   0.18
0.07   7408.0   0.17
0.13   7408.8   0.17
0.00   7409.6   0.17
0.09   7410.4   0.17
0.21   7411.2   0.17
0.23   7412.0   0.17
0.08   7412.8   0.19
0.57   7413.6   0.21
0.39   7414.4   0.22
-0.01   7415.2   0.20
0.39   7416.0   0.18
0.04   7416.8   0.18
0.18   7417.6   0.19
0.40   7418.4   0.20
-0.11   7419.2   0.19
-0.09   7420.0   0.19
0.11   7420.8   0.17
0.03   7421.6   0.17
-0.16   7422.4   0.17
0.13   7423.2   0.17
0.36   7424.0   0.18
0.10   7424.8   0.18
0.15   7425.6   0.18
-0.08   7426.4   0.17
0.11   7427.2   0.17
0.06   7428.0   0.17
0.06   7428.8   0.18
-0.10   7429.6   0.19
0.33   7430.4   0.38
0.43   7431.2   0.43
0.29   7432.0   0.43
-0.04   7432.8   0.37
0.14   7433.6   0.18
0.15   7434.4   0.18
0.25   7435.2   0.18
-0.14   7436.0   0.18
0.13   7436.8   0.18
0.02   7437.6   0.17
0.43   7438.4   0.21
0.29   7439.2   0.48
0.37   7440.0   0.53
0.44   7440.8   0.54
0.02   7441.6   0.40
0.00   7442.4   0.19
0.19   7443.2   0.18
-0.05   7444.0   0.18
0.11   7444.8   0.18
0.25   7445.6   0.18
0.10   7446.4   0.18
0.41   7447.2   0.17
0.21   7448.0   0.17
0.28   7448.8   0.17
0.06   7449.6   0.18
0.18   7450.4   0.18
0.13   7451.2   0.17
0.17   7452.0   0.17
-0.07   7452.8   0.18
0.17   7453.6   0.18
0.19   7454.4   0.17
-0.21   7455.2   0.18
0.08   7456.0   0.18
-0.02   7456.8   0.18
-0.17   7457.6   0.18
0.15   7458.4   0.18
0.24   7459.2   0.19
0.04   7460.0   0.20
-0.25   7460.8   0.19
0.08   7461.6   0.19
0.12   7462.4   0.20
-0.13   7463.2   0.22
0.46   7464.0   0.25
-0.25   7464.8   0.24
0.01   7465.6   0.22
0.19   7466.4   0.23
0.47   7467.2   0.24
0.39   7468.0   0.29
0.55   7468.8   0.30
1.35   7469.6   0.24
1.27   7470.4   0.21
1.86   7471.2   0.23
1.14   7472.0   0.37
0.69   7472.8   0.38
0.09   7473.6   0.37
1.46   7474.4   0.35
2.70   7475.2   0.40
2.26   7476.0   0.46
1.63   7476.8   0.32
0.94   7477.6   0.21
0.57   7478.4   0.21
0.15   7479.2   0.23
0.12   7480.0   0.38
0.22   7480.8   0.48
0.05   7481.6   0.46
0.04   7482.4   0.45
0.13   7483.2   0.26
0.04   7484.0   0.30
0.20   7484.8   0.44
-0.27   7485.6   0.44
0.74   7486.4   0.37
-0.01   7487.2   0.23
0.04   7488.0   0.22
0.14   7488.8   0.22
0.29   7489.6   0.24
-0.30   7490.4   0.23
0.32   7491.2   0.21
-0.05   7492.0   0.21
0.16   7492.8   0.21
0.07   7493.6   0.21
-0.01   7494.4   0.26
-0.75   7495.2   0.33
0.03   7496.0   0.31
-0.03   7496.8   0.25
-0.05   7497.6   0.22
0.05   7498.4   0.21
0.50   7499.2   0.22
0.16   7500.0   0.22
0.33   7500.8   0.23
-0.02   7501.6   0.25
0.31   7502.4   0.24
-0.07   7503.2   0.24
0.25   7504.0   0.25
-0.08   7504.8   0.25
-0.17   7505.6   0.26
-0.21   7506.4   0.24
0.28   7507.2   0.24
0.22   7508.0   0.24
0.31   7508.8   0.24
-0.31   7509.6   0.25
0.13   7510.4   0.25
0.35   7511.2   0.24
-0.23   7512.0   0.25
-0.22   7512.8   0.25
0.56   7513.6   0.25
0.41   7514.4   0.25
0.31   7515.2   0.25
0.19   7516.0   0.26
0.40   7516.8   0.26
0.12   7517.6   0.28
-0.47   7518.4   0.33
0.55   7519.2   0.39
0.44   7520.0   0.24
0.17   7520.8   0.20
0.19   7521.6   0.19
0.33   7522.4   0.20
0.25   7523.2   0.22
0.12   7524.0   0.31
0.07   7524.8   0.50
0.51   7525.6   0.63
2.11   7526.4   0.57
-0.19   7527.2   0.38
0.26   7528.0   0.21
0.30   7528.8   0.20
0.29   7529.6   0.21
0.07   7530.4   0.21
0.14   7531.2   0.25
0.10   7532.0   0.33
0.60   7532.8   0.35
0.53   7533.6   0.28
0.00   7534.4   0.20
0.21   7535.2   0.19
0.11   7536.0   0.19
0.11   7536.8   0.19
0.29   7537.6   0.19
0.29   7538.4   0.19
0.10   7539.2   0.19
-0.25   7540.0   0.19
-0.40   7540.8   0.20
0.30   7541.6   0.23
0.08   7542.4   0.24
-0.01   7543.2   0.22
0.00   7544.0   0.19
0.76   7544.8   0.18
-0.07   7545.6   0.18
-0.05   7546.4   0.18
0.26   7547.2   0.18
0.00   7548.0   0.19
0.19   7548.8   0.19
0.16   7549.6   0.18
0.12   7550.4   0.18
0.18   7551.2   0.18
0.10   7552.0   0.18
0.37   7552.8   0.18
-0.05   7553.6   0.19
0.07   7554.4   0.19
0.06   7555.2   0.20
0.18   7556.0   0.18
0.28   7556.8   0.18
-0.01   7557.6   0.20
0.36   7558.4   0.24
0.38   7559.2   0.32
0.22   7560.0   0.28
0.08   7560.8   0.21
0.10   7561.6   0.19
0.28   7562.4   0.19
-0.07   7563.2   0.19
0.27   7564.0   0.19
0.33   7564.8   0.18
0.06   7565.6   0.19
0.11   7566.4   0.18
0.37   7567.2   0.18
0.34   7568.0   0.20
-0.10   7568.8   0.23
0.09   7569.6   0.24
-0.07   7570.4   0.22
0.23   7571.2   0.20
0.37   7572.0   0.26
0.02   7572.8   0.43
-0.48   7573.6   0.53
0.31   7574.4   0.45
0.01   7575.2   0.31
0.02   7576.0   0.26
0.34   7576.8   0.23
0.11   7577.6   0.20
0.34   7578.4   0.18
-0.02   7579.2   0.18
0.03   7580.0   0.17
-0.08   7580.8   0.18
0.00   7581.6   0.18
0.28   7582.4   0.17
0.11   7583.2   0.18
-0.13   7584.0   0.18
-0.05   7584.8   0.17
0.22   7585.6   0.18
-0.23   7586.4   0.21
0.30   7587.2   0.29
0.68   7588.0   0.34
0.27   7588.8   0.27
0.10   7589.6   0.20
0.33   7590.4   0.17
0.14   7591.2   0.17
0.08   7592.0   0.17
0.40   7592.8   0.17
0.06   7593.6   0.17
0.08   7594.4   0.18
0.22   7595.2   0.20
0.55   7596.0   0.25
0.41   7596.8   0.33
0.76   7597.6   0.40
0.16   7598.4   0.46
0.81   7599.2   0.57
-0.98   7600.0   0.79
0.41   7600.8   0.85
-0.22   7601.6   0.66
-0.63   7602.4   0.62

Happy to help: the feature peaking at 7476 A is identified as [O II]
